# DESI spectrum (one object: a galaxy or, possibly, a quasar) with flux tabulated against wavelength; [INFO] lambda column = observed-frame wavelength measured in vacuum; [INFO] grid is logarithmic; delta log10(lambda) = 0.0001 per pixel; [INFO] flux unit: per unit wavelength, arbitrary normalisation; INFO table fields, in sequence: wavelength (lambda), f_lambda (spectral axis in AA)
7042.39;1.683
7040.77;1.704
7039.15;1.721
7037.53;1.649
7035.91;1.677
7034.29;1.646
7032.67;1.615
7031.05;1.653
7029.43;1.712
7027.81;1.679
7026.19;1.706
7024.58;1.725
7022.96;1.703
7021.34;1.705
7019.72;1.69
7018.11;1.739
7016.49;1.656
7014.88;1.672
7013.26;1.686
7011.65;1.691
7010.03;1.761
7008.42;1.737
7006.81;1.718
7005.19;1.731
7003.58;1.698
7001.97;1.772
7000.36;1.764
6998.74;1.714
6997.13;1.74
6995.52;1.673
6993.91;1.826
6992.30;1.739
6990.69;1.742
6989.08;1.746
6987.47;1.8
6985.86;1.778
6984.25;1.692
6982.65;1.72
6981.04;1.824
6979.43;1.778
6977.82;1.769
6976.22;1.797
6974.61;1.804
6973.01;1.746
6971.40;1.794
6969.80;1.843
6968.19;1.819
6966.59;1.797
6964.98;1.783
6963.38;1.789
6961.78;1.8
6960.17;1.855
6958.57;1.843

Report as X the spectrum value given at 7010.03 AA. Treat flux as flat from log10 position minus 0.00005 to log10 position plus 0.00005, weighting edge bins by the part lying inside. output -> 1.761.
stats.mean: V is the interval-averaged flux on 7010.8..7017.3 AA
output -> 1.68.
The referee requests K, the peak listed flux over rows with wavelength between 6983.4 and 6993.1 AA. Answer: 1.8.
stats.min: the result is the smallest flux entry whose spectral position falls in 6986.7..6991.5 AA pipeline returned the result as 1.742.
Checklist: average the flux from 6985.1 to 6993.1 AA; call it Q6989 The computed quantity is 1.76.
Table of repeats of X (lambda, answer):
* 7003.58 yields 1.698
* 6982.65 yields 1.72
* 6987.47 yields 1.8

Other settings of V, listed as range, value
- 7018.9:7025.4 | 1.71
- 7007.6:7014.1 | 1.72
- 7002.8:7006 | 1.71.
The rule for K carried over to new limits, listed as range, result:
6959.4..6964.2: 1.855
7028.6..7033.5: 1.712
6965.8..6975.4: 1.843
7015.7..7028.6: 1.739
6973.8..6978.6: 1.804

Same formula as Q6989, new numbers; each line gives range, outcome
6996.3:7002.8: 1.75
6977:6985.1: 1.76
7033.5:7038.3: 1.66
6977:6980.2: 1.78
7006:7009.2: 1.73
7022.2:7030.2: 1.71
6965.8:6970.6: 1.82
